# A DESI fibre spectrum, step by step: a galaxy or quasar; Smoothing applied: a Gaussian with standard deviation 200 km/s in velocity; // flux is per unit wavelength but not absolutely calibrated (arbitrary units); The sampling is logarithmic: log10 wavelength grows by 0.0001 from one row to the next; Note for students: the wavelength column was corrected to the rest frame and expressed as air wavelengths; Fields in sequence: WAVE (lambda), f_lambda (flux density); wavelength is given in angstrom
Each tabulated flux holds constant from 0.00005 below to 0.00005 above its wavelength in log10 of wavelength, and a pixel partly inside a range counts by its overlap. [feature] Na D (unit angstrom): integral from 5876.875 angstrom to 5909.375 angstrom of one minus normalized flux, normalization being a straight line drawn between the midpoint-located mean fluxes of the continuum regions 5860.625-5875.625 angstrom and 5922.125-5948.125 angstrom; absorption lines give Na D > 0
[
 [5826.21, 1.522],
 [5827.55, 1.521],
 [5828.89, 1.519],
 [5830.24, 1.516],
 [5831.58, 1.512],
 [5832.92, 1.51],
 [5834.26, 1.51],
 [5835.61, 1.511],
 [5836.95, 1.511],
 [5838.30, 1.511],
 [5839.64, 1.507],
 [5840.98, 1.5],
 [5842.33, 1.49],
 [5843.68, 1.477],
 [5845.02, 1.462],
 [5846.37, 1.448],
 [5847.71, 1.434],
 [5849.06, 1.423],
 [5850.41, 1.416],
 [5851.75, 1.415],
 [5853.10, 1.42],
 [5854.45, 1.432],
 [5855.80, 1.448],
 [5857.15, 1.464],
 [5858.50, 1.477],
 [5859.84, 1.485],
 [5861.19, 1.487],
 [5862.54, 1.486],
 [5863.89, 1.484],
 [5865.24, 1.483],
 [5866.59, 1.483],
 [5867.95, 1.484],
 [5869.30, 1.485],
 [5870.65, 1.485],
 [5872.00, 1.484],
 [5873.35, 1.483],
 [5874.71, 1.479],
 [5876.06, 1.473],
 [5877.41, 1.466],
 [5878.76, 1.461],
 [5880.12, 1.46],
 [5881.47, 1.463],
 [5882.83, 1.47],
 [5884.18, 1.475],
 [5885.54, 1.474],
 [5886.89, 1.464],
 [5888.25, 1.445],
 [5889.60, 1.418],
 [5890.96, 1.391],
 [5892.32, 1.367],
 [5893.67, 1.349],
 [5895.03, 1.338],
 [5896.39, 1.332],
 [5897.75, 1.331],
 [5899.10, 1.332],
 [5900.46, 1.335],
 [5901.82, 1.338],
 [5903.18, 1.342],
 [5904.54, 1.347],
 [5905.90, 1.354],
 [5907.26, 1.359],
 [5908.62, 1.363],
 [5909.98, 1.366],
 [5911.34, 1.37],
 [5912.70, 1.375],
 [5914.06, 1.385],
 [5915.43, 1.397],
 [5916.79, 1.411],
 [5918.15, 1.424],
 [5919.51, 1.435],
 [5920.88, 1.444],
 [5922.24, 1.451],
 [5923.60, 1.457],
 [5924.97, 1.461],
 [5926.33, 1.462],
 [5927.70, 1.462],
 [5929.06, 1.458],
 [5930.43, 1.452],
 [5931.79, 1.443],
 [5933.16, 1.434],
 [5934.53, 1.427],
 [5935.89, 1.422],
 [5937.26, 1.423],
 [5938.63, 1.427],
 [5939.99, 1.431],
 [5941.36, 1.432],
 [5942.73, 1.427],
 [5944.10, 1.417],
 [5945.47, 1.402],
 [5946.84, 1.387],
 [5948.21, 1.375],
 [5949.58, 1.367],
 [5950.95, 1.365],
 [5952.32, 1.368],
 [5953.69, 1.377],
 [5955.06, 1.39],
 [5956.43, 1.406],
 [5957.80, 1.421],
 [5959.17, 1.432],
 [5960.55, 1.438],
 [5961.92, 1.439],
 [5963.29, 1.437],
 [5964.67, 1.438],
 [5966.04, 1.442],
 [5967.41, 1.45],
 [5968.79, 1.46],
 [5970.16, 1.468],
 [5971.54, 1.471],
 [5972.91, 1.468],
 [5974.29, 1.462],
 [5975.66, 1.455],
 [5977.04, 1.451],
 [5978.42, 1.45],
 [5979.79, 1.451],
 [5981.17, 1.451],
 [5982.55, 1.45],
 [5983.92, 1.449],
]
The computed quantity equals 1.6 angstrom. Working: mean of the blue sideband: 1.48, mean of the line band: 1.39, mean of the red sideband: 1.43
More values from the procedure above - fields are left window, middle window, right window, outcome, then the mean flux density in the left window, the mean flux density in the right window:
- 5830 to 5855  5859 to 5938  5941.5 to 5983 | 1.40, 1.47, 1.43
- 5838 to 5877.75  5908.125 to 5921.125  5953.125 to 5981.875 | 0.52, 1.47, 1.44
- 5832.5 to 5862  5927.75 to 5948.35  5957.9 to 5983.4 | 0.41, 1.47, 1.45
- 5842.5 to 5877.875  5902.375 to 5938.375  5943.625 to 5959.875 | 0.10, 1.46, 1.39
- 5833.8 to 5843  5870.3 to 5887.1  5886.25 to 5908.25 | -0.75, 1.5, 1.36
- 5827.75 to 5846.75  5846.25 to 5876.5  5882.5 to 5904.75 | -0.28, 1.5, 1.38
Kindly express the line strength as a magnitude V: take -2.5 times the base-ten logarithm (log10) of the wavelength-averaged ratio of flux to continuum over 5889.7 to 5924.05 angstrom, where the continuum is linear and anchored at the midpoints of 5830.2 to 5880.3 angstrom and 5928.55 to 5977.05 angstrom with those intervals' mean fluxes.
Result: 0.06 mag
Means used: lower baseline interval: 1.48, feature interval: 1.38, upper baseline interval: 1.43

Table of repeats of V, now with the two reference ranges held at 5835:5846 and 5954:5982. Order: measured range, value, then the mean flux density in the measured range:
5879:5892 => 0.021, 1.45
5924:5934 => 0.005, 1.45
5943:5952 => 0.050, 1.39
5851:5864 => 0.021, 1.46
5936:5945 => 0.022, 1.42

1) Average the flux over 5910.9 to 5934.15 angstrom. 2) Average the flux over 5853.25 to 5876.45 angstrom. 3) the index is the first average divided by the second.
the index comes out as 0.97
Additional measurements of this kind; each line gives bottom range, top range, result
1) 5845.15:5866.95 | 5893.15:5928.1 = 0.95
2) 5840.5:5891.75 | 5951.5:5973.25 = 0.98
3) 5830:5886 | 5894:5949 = 0.95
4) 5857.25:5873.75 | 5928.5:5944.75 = 0.97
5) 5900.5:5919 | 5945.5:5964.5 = 1.02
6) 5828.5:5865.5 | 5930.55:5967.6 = 0.96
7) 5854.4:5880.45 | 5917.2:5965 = 0.96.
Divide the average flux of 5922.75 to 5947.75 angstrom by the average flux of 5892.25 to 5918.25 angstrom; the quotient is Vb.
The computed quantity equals 1.05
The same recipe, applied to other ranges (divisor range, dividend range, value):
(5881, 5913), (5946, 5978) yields 1.03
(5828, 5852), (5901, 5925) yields 0.94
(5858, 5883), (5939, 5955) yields 0.94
